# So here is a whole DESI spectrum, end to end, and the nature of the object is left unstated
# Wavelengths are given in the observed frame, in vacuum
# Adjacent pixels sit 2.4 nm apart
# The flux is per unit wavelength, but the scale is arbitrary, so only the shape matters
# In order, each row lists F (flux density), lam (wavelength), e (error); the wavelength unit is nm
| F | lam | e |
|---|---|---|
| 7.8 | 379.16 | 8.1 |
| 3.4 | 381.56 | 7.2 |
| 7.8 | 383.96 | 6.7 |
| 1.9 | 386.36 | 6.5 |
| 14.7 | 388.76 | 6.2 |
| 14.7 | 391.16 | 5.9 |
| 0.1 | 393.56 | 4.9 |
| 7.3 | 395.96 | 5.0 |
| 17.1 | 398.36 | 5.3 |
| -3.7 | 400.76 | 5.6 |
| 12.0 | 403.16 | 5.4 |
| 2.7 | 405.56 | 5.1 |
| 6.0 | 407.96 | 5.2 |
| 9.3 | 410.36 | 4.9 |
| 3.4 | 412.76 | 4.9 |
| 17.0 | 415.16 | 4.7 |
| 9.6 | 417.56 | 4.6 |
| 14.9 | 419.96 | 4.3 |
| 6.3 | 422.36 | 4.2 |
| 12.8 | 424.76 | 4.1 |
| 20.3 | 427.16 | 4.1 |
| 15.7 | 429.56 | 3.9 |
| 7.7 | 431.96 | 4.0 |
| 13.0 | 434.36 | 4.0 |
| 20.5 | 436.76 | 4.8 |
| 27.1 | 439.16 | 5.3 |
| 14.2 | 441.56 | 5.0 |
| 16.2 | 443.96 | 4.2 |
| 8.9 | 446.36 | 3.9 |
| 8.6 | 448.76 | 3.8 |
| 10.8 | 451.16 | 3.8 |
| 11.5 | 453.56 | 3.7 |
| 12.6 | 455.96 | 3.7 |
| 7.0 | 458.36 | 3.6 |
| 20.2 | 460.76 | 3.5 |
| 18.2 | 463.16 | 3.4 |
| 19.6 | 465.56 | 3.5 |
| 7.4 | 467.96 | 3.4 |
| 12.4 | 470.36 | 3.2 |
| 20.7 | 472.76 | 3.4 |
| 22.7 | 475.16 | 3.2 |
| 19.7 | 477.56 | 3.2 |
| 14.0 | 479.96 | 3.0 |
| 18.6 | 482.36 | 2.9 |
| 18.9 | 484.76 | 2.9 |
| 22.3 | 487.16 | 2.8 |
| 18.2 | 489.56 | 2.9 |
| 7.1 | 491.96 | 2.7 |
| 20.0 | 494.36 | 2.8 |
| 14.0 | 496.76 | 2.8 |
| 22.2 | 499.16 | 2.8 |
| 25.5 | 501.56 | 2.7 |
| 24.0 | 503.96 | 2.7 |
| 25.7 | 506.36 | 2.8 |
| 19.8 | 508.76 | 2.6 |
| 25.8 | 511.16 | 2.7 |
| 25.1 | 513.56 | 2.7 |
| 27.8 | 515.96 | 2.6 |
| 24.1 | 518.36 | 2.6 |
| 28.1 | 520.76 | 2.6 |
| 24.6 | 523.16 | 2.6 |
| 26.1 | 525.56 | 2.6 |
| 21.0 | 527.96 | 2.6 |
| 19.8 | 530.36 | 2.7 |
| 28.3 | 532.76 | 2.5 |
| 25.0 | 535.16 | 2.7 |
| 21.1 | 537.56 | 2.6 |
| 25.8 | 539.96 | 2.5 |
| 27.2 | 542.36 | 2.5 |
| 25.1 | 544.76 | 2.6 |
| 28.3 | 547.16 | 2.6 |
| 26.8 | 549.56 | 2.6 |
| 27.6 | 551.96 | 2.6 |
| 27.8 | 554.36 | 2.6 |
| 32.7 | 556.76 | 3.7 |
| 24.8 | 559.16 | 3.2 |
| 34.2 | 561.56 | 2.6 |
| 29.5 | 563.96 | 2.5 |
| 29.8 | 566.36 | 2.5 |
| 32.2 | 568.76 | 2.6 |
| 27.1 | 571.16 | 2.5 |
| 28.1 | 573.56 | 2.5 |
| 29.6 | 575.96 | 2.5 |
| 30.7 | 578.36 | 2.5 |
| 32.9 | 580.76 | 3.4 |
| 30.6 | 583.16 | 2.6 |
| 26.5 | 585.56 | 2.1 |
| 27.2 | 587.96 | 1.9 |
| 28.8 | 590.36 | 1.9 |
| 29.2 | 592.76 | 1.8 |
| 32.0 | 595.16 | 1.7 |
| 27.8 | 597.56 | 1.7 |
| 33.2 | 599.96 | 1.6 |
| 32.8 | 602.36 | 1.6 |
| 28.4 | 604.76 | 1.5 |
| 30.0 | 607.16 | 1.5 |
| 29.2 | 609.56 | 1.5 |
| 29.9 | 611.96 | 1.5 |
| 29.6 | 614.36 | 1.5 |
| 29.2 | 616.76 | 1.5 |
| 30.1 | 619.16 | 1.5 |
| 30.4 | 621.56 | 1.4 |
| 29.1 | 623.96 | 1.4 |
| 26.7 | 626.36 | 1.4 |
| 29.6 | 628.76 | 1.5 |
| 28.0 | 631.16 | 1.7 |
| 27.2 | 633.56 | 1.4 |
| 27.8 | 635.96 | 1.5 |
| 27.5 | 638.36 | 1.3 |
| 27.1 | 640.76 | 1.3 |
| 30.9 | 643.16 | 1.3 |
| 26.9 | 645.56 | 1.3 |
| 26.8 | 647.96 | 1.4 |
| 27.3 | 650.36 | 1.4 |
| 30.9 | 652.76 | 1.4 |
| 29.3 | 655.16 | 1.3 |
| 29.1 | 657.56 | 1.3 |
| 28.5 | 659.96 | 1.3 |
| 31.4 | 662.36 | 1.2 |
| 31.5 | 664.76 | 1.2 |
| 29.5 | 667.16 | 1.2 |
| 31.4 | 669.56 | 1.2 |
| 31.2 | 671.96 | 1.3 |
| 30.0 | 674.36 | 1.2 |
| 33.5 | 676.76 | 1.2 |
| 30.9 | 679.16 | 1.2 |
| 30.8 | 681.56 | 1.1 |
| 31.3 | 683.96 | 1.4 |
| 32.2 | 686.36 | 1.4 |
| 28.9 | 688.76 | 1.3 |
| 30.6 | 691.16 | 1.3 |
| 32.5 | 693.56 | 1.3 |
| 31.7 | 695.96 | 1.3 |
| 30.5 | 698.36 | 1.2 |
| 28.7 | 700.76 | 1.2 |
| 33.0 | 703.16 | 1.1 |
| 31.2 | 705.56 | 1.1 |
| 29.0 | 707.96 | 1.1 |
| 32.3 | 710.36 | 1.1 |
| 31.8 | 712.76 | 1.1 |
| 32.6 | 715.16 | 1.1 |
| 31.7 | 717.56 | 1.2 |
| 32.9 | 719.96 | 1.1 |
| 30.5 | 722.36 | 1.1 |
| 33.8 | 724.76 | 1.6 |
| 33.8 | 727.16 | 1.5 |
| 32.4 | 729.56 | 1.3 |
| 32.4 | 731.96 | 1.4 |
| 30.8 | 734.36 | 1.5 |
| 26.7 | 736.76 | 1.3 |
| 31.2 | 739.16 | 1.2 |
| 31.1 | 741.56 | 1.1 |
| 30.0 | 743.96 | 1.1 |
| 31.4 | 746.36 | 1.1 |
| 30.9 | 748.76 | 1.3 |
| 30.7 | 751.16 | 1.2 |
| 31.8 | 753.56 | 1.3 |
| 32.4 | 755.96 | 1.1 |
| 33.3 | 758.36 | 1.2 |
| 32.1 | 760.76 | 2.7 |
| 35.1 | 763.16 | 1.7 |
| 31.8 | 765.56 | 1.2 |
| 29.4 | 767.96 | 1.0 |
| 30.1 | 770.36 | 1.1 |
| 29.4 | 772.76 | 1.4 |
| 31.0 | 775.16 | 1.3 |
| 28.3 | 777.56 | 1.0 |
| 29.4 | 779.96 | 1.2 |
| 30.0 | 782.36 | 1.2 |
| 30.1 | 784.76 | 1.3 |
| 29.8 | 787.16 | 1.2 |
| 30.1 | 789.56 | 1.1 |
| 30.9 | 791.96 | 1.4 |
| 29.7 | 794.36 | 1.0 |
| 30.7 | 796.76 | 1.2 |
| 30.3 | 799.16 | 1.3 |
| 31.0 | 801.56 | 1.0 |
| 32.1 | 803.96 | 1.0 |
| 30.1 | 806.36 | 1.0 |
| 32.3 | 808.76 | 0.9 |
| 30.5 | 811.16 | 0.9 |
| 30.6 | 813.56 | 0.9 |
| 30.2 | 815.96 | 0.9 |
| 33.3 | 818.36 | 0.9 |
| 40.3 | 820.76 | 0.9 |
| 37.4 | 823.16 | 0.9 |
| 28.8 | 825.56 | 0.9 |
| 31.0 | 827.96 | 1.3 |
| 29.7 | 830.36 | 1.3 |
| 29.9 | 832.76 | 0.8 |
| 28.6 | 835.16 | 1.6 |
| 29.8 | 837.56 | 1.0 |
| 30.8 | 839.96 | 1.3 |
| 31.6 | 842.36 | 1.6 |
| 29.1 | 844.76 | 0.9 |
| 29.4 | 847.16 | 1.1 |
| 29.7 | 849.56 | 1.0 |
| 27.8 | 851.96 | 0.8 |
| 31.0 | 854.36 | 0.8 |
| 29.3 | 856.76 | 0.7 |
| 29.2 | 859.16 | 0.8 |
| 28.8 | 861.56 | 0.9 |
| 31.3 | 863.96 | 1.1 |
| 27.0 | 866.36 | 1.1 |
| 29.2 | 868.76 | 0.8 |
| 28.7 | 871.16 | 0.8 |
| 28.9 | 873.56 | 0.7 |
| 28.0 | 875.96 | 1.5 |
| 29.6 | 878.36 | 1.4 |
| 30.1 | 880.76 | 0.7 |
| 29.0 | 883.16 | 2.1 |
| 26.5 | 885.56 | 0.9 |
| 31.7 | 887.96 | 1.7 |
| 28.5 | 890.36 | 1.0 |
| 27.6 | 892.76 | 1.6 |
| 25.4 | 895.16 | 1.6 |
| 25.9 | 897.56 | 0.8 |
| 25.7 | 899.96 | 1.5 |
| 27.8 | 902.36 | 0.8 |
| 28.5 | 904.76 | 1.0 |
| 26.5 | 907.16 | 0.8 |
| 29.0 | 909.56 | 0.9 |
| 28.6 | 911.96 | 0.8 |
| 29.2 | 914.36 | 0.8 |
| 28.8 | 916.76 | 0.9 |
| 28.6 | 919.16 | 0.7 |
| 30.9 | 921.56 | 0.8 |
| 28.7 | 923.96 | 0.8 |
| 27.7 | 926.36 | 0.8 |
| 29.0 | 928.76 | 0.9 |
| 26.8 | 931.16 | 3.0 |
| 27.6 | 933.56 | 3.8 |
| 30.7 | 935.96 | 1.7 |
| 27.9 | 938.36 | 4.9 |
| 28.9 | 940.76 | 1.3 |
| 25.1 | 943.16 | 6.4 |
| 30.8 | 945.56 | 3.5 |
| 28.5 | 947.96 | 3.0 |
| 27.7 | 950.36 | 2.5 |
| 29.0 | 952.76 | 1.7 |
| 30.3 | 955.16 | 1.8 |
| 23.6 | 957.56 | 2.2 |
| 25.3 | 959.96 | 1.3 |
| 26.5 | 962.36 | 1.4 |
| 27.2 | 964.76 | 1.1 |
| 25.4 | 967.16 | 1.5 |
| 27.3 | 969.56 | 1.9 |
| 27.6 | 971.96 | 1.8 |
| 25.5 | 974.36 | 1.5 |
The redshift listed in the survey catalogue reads 0.25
